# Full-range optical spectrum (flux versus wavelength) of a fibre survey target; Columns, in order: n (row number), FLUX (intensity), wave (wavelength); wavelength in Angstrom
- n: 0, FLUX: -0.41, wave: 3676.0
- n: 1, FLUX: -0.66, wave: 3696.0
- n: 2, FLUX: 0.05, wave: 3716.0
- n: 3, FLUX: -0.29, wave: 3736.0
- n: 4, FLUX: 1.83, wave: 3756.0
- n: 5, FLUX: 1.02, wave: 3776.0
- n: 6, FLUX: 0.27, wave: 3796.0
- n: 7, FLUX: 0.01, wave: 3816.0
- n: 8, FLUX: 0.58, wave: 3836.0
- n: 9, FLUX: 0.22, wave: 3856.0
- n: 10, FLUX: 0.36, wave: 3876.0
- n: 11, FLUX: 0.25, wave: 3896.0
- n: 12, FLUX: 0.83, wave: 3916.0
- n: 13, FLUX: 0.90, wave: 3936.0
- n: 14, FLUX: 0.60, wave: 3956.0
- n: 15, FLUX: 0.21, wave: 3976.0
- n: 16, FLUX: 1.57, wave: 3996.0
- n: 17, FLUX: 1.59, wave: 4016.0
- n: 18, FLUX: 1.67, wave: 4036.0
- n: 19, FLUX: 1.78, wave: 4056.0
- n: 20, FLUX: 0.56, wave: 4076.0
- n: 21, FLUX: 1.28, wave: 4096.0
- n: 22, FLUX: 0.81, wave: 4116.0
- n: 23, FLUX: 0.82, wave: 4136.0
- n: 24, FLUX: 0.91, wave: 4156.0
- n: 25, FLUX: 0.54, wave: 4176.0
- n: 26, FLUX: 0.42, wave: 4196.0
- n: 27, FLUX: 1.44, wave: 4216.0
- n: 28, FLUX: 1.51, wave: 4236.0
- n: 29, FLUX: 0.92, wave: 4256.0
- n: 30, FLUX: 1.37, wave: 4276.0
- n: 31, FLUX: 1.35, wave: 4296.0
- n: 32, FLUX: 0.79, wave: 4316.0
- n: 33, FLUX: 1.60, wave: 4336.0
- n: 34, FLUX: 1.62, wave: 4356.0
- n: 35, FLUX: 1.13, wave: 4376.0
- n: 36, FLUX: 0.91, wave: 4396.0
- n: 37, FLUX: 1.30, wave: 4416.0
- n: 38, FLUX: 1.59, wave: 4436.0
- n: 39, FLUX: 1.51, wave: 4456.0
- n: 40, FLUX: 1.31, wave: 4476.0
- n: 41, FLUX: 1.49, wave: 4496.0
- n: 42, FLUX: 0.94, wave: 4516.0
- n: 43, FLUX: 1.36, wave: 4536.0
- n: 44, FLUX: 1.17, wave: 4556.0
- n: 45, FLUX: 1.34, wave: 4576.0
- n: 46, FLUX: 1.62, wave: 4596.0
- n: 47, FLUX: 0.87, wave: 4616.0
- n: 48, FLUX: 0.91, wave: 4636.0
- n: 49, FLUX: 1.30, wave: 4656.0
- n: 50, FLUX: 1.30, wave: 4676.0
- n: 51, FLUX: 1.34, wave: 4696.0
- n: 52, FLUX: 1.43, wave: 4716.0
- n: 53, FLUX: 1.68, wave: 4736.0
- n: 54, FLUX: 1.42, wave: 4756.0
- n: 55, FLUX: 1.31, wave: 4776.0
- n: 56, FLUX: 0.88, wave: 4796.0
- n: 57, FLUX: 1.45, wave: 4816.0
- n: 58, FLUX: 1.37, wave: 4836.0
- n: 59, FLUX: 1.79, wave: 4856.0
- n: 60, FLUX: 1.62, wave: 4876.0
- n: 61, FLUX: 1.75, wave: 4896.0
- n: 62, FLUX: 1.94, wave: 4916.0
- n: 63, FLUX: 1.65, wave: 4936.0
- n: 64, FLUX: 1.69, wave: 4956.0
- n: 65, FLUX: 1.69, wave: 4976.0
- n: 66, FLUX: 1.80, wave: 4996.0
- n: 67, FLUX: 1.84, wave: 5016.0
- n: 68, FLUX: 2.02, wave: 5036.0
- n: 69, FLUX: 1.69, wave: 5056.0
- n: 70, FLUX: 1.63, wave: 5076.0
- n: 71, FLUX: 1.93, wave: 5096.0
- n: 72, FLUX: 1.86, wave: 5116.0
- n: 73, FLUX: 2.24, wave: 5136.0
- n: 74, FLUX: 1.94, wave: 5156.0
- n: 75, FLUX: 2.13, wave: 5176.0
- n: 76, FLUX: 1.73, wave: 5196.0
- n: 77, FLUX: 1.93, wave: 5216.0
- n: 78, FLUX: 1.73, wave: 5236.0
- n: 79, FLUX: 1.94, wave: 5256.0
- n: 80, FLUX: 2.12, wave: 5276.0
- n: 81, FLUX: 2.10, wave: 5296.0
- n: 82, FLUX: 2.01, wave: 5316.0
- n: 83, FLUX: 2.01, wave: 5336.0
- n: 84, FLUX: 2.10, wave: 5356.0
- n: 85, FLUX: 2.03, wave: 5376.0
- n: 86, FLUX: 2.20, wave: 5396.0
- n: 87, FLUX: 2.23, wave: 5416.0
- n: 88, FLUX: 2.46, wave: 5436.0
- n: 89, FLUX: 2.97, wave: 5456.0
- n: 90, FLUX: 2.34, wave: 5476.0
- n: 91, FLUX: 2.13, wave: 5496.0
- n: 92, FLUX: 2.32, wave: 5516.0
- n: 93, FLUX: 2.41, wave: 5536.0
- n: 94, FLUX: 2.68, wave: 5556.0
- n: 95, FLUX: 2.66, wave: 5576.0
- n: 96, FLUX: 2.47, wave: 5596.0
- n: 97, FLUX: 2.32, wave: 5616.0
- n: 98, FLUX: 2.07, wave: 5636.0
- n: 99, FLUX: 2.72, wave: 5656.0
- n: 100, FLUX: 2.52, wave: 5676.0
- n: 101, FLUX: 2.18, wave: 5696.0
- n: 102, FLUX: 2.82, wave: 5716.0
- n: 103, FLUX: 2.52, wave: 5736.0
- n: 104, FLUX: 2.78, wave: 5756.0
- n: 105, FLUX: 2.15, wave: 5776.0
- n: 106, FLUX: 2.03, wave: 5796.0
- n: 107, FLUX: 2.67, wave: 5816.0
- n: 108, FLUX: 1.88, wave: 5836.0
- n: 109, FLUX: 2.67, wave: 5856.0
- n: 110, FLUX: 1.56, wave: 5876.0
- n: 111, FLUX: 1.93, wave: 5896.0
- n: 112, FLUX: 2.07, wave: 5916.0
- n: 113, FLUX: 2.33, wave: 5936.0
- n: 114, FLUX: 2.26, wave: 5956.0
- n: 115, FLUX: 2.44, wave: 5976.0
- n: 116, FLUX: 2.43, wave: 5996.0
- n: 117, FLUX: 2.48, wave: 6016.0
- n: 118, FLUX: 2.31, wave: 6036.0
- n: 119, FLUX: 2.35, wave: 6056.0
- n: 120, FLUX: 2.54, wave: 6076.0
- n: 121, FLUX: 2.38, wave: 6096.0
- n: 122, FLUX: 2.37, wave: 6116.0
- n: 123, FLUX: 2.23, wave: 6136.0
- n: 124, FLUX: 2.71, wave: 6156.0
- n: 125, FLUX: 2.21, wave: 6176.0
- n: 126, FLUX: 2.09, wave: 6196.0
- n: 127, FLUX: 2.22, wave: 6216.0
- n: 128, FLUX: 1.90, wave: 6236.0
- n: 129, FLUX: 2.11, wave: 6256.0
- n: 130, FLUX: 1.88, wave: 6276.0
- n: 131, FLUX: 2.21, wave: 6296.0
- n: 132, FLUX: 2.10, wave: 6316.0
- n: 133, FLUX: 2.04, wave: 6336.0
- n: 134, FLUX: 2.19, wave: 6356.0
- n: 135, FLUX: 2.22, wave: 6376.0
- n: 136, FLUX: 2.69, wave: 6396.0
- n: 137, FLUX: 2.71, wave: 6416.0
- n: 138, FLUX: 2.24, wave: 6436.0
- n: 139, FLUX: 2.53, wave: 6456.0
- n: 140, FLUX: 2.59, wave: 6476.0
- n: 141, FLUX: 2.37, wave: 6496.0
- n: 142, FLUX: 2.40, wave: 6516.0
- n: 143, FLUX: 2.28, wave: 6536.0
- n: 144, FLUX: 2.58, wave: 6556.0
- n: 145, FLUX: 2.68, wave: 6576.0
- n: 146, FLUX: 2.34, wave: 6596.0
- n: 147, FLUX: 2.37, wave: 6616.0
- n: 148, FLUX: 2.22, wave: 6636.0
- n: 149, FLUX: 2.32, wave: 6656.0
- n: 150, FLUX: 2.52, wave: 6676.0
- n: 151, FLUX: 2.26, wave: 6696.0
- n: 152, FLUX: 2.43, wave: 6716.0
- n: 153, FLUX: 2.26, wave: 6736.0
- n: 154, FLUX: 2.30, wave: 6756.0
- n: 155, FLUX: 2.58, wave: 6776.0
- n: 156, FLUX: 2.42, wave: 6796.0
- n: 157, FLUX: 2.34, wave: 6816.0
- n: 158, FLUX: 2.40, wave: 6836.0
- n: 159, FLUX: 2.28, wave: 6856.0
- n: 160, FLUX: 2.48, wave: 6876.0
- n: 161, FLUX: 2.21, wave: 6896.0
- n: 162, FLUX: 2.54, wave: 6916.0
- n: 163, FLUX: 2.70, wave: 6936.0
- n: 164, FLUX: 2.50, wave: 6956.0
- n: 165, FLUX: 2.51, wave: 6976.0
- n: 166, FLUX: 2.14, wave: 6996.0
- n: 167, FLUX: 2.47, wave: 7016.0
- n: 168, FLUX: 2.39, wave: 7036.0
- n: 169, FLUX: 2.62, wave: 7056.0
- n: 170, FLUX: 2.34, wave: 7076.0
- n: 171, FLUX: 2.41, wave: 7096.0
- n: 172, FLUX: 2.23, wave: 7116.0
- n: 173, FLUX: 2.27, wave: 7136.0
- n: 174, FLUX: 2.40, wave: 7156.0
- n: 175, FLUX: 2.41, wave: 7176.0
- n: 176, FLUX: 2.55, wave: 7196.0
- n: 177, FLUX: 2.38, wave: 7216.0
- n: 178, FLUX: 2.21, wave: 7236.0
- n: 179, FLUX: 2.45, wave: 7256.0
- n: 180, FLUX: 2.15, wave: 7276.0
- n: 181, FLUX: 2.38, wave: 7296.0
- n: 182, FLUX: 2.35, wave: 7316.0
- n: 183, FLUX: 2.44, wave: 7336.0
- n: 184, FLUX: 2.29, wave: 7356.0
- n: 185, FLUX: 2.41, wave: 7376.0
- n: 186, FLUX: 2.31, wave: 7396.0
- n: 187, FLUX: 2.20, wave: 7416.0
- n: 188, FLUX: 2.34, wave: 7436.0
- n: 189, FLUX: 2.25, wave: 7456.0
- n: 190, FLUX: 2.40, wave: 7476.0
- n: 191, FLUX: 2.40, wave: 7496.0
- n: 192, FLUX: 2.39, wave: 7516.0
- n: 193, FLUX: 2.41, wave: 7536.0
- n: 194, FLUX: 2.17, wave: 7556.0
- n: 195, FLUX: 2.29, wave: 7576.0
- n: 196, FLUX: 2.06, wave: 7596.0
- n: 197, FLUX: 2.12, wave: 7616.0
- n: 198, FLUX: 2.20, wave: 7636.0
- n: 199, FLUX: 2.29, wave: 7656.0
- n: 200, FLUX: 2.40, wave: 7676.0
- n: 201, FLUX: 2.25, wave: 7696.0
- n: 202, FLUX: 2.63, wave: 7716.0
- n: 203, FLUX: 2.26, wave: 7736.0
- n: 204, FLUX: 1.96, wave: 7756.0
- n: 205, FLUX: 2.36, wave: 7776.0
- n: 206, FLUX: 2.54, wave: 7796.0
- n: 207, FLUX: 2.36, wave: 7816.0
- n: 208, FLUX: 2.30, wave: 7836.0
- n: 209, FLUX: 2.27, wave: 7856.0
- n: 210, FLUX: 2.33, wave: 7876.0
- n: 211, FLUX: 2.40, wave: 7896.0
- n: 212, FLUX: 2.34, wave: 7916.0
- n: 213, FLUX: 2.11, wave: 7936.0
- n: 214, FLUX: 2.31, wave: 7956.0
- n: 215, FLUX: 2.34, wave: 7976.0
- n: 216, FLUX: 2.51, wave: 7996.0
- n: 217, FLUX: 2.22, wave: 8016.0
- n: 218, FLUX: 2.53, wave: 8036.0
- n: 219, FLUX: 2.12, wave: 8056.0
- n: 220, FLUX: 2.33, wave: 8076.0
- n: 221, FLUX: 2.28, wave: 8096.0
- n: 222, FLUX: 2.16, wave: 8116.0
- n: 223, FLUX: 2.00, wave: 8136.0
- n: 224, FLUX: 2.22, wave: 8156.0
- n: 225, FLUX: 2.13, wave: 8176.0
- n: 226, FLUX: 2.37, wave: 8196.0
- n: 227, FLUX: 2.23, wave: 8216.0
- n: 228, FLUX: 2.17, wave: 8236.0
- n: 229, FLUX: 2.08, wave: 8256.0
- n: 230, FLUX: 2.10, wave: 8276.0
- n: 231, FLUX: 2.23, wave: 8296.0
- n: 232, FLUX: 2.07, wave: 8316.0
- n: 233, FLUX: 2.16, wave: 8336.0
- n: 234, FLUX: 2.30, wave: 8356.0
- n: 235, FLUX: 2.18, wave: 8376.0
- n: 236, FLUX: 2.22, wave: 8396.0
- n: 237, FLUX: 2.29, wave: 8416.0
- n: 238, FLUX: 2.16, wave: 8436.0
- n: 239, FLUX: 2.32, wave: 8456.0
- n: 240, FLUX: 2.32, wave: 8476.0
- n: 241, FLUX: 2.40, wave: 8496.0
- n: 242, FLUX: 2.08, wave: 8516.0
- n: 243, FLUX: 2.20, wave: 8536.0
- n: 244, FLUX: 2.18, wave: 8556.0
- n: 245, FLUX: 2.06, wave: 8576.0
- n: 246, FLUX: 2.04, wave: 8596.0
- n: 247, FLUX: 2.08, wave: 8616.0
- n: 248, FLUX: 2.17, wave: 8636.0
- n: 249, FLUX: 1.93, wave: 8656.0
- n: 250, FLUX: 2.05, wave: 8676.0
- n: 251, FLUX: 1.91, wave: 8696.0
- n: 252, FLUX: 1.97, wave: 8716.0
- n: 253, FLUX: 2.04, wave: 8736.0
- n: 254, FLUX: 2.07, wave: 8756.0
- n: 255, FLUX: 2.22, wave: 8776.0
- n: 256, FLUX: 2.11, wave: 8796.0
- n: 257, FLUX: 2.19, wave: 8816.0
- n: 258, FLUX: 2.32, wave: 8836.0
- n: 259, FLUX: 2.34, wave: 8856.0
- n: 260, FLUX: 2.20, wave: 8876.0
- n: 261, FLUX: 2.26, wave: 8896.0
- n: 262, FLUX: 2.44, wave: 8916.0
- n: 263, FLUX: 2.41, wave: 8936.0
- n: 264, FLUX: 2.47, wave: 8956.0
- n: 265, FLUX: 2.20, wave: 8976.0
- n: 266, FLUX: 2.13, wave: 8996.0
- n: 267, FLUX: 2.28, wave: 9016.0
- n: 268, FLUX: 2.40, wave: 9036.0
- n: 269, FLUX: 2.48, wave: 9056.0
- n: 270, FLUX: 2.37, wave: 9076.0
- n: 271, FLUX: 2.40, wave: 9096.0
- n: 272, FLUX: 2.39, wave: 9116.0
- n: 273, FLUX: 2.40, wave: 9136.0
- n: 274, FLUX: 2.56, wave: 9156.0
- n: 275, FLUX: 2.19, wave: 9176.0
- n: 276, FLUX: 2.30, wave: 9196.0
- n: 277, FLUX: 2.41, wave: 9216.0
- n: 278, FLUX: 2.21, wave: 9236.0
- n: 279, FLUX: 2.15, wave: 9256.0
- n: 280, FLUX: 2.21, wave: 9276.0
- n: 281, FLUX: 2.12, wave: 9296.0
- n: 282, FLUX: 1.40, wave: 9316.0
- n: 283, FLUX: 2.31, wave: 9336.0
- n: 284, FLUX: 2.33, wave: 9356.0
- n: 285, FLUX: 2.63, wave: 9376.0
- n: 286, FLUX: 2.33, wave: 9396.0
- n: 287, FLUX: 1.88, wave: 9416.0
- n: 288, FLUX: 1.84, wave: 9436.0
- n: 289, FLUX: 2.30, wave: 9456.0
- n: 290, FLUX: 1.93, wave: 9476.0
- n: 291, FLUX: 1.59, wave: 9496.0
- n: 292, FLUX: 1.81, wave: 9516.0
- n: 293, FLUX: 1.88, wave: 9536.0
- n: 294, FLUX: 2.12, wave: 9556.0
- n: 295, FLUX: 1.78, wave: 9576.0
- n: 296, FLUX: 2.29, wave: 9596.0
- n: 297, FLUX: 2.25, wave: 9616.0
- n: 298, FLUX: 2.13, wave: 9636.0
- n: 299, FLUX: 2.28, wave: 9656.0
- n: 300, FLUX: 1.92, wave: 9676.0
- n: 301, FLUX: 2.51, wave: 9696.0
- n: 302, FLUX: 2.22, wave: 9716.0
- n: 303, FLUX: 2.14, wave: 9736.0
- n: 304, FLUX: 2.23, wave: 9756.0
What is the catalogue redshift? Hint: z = 0.209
